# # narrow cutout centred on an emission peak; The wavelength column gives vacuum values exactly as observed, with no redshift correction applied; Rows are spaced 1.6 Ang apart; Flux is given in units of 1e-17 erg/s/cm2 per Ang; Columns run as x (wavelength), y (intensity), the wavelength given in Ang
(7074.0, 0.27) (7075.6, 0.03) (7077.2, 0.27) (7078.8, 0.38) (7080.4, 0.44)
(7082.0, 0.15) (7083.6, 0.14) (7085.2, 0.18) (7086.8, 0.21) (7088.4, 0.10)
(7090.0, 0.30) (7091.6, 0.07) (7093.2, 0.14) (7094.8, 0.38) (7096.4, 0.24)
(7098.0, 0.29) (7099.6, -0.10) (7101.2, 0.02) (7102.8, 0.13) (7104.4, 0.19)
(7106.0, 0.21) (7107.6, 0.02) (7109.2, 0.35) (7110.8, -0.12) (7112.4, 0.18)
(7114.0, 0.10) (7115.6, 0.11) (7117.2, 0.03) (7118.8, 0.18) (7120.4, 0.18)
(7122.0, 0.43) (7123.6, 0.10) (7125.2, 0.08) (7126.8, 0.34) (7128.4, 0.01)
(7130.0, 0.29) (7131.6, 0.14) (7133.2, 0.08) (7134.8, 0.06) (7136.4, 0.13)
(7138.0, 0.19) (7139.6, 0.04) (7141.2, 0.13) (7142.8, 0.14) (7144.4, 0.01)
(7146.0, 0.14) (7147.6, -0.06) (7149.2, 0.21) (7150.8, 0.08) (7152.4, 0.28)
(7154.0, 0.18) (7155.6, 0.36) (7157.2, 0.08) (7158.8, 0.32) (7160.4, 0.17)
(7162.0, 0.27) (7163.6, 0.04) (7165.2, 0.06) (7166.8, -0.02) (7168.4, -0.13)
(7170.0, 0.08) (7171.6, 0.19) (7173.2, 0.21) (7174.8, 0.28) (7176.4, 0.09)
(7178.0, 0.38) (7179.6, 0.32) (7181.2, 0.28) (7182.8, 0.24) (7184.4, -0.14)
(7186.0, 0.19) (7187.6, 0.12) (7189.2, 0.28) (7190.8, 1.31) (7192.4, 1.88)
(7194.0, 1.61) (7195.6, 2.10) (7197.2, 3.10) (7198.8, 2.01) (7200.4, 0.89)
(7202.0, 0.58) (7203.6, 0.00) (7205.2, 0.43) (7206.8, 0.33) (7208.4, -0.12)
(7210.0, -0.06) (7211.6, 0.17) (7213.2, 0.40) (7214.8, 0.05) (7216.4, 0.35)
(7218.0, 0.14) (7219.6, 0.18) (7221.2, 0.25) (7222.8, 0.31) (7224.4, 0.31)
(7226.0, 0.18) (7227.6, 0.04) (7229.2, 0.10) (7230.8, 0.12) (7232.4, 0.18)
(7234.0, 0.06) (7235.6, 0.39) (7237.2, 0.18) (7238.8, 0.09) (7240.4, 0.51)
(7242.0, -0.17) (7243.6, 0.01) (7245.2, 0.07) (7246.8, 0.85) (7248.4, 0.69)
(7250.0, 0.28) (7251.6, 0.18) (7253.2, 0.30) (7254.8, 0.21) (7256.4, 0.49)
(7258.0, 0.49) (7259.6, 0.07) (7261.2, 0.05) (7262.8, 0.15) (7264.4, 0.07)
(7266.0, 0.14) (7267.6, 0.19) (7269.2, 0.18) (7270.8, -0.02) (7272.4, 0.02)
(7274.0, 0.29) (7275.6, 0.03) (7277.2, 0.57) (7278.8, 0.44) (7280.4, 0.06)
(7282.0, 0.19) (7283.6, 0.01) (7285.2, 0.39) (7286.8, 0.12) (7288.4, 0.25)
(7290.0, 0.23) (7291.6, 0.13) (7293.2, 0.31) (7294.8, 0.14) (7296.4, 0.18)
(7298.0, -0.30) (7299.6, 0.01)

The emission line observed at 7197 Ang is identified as [O II]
